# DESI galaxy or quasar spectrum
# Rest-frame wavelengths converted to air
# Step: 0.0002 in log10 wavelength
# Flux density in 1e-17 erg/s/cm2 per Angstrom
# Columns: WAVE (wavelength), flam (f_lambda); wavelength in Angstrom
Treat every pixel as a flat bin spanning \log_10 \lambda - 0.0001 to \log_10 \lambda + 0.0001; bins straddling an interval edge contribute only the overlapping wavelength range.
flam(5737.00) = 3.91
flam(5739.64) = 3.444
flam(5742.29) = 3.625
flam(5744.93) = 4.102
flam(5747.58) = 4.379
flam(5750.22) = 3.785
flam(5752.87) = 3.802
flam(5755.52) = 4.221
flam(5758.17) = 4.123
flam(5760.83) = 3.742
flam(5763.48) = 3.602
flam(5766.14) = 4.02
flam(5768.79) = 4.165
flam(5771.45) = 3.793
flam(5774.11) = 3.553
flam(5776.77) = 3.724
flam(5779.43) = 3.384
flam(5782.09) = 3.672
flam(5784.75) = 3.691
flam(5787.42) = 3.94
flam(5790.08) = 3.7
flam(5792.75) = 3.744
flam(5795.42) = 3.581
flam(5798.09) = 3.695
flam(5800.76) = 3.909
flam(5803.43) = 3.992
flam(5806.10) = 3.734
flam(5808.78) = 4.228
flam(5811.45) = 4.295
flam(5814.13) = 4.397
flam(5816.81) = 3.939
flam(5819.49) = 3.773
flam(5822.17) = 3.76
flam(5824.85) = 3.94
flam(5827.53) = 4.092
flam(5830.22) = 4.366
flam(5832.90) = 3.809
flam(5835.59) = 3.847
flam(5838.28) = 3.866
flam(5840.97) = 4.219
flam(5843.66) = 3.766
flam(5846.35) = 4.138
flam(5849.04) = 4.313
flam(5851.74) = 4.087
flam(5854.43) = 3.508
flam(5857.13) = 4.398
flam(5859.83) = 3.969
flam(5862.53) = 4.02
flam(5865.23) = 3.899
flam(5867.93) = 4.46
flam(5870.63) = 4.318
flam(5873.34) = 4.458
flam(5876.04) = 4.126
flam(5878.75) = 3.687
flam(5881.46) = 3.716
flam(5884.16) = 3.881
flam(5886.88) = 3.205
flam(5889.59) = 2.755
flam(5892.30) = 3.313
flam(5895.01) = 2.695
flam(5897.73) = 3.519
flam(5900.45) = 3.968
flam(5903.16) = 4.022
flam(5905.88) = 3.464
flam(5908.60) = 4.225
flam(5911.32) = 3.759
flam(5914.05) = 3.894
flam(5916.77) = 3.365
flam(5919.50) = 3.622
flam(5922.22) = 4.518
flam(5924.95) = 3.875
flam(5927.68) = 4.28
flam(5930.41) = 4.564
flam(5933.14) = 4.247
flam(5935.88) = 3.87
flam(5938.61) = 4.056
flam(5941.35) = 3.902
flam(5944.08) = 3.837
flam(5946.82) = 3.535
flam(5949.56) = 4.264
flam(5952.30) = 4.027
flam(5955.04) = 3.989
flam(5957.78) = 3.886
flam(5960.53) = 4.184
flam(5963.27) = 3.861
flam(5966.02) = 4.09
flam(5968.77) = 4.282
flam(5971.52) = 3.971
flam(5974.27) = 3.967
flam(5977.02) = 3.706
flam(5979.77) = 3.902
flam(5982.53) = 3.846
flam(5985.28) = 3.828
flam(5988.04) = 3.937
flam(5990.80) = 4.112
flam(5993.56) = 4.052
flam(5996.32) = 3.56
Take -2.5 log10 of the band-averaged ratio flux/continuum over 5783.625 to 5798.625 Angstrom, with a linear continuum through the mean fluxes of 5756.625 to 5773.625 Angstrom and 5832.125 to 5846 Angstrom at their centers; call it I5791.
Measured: 0.050 mag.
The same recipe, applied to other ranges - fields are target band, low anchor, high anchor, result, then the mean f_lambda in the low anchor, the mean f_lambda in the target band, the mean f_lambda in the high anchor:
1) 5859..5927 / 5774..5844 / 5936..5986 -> 0.036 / 3.88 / 3.79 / 3.95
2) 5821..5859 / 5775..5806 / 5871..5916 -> -0.086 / 3.73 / 4.01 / 3.68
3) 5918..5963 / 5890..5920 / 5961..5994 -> -0.072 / 3.6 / 4.03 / 3.97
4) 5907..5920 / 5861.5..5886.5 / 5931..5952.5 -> 0.064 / 4.03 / 3.78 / 3.99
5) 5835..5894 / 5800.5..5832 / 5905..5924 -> 0.012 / 4.04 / 3.9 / 3.85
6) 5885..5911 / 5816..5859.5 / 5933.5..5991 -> 0.143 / 3.99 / 3.48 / 3.96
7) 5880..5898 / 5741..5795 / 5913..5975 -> 0.200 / 3.83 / 3.29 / 4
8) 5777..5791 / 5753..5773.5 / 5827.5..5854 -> 0.078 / 3.93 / 3.68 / 4.03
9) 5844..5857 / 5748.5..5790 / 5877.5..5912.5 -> -0.108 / 3.82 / 4.03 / 3.55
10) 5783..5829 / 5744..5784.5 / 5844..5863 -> 0.012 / 3.86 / 3.91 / 4.05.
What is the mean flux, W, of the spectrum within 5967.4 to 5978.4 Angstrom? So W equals 3.98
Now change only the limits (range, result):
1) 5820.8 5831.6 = 4.04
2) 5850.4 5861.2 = 3.99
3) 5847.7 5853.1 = 4.2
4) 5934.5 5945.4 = 3.92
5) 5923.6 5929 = 4.08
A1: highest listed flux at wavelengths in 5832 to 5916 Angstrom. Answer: 4.46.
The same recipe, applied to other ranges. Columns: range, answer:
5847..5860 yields 4.398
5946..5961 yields 4.264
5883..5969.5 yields 4.564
